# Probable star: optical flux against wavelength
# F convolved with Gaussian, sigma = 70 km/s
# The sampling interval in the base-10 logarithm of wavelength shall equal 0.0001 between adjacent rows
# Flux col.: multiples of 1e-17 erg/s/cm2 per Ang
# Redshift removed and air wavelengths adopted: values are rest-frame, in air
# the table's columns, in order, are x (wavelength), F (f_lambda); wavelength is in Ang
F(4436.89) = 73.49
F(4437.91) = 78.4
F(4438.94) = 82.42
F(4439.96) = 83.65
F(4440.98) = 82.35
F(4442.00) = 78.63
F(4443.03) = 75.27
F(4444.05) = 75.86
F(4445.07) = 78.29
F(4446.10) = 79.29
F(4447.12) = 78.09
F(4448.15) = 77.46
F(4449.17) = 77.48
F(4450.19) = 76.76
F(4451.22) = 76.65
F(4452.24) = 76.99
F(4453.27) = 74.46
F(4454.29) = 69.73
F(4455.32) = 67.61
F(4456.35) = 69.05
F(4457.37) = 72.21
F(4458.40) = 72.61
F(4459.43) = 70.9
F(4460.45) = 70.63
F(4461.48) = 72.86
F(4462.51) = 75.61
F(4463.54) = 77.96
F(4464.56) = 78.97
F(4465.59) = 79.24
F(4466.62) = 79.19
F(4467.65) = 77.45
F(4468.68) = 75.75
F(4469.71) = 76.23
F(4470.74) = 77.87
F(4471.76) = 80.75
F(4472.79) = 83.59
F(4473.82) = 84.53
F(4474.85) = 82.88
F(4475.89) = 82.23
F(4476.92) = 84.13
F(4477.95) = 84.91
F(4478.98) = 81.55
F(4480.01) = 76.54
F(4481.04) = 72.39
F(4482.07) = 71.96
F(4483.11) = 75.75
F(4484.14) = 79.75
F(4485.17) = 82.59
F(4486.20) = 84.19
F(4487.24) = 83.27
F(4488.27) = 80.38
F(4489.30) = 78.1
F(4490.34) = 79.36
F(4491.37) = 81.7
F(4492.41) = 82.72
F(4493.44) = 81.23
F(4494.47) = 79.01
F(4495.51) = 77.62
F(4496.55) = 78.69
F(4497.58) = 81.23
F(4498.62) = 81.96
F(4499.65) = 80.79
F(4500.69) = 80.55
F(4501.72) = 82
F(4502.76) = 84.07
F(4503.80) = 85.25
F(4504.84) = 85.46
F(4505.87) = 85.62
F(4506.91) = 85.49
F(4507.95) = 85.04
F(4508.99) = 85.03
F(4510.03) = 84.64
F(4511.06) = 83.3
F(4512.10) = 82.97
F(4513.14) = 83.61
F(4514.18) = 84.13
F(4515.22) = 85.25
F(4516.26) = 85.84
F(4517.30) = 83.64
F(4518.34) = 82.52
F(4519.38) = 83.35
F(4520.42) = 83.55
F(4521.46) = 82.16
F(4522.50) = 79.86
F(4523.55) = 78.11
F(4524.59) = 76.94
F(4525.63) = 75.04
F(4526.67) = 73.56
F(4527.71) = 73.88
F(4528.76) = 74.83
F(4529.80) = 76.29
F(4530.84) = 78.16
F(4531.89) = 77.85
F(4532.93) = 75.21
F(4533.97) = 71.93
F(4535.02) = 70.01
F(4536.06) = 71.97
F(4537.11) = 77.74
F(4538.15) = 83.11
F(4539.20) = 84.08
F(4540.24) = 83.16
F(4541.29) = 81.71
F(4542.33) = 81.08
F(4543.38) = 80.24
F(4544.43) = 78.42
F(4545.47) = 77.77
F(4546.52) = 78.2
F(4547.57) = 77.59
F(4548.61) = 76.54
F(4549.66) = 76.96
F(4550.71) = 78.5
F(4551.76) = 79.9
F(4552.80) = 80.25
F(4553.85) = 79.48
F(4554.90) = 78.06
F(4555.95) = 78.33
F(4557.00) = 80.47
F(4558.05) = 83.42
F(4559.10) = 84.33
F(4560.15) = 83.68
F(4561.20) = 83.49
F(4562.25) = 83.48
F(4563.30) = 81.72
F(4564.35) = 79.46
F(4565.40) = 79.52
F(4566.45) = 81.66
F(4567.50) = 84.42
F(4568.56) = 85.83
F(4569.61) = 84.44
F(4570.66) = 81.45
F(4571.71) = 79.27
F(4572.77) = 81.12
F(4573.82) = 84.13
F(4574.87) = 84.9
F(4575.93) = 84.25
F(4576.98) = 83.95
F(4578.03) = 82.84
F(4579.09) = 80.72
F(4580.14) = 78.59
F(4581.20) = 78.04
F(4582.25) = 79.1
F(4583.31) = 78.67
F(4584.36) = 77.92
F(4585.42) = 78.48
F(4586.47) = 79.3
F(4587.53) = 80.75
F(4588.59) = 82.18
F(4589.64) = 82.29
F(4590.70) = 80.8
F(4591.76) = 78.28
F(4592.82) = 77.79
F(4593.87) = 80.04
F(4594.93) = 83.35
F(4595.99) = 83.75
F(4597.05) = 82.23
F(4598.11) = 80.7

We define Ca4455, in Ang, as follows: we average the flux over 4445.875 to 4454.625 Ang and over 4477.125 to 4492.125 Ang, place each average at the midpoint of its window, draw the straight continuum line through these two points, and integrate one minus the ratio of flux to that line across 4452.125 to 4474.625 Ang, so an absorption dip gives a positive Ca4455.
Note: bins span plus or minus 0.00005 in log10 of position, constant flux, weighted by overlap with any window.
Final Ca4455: 0.6 Ang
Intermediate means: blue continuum 76.4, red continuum 79.6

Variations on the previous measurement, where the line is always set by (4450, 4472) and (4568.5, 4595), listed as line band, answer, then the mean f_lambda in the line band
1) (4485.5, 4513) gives -2.0 Ang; 82.3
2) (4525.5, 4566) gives 0.2 Ang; 78.8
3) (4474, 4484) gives -0.5 Ang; 79.3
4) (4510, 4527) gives -0.9 Ang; 81.7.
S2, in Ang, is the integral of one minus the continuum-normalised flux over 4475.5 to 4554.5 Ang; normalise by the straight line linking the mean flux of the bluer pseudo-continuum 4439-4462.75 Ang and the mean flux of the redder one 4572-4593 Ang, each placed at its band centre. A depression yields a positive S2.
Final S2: -2.2 Ang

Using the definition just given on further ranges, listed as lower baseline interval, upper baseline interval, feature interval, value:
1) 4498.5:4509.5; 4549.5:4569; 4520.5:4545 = 1.4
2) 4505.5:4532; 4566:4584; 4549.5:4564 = 0.1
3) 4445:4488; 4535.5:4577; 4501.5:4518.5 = -1.1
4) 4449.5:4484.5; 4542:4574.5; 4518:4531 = 0.2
